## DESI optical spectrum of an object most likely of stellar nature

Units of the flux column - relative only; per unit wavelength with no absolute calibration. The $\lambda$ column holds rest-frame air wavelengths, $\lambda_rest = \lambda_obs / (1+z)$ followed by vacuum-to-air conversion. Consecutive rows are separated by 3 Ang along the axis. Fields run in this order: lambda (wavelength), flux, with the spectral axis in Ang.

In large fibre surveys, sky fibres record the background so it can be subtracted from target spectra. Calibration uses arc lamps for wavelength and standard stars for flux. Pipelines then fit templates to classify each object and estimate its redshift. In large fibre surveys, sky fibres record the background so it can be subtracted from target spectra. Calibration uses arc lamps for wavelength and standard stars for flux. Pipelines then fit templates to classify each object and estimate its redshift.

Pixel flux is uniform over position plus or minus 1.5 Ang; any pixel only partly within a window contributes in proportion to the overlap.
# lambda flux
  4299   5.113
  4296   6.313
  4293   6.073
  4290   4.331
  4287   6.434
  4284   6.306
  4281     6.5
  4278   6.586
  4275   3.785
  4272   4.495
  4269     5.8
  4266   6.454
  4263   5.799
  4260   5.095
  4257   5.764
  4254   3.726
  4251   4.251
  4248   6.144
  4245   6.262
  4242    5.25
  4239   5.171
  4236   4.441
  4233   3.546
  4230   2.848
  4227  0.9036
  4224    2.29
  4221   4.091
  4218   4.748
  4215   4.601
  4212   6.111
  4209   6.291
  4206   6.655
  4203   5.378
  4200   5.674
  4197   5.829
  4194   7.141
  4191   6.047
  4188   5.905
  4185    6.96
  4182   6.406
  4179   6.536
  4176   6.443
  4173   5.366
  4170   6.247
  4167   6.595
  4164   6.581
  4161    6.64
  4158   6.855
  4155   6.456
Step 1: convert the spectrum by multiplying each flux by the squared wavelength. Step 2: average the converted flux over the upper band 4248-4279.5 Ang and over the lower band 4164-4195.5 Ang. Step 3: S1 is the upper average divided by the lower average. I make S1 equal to 0.85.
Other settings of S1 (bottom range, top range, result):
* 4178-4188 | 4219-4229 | 0.40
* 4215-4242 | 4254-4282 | 1.52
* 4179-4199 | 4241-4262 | 0.84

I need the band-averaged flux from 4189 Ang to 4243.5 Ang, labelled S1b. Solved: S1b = 4.84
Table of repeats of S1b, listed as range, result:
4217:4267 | 4.49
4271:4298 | 5.66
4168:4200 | 6.26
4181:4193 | 6.36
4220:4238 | 3.05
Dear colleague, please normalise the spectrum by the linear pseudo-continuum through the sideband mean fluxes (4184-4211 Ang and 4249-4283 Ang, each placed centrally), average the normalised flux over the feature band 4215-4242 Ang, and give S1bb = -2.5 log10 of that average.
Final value 0.50 mag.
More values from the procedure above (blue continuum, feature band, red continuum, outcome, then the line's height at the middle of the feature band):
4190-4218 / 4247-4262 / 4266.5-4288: 0.160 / 5.78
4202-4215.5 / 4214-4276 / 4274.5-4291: 0.274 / 5.86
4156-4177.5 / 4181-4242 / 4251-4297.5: 0.198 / 6.03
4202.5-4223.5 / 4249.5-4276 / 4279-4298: 0.141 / 5.74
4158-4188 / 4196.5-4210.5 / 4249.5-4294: 0.024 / 6.11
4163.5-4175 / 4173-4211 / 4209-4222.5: -0.114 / 5.62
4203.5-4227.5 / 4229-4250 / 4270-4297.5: 0.039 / 5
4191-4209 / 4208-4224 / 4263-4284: 0.236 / 6.04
